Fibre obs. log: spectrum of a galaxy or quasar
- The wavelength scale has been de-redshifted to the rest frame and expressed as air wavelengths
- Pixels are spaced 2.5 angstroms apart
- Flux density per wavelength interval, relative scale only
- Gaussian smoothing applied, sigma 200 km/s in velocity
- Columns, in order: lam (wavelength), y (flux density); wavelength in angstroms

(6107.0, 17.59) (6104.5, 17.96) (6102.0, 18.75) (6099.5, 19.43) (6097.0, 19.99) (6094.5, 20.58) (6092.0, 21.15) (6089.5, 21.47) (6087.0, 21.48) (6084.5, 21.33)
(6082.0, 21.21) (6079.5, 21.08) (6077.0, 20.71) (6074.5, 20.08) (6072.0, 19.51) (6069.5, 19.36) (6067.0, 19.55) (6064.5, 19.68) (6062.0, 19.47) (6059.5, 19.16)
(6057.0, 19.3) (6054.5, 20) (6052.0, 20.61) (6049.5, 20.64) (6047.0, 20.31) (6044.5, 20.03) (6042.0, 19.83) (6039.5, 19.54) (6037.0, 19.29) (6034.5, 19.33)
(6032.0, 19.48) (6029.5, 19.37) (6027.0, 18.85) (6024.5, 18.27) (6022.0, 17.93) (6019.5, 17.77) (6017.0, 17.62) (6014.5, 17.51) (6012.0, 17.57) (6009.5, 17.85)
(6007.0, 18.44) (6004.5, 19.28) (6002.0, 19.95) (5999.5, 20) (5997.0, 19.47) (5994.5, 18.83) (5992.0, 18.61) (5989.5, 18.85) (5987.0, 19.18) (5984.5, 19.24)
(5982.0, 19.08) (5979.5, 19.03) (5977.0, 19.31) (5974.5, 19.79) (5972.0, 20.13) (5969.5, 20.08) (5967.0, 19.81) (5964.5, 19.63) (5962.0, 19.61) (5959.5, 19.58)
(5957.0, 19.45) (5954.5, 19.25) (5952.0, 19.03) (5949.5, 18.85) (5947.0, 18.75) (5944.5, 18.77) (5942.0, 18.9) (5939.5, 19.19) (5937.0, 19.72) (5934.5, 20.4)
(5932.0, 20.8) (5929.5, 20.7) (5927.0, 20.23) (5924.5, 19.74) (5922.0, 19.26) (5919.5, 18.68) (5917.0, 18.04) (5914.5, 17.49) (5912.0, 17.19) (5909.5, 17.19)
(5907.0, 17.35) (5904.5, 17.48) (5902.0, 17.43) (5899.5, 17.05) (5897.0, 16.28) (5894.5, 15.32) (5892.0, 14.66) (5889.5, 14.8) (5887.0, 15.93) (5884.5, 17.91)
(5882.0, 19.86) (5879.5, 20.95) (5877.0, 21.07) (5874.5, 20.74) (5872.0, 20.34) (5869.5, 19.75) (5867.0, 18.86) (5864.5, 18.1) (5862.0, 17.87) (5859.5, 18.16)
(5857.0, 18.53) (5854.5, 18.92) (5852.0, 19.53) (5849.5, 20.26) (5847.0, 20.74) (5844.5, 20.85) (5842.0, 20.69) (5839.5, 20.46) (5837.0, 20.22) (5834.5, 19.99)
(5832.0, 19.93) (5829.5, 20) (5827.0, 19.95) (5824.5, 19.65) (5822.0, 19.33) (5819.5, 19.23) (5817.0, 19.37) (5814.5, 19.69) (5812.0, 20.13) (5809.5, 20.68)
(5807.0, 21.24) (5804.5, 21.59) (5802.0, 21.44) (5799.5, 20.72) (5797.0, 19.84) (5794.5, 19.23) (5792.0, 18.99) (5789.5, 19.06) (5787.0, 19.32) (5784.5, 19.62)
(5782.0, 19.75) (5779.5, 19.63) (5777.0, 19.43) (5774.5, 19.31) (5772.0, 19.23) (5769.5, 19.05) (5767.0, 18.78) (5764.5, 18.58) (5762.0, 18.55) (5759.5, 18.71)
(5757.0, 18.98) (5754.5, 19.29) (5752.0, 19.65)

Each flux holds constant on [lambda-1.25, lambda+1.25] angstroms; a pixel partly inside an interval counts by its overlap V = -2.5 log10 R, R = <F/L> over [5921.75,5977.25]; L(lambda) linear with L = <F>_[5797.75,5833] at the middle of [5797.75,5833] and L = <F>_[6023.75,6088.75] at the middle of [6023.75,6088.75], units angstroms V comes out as 0.02 mag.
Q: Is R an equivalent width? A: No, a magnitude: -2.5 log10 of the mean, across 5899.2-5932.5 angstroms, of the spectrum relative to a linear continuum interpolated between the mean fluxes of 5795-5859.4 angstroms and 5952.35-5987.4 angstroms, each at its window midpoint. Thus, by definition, 0.072 mag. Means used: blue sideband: 20.1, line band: 18.5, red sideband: 19.5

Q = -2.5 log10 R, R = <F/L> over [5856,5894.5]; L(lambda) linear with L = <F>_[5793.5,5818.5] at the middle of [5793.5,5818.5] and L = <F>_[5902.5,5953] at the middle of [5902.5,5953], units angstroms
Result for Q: 0.06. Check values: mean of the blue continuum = 20.4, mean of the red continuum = 18.9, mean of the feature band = 18.4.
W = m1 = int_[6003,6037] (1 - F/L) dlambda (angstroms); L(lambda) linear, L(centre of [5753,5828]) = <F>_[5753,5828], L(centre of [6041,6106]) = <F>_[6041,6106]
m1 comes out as 2.6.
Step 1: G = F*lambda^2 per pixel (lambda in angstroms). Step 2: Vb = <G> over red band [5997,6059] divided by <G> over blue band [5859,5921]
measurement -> 1.12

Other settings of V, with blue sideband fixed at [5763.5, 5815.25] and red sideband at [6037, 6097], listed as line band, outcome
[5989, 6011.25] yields 0.062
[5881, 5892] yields 0.187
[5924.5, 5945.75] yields 0.010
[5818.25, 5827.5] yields 0.018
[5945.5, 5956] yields 0.060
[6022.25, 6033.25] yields 0.071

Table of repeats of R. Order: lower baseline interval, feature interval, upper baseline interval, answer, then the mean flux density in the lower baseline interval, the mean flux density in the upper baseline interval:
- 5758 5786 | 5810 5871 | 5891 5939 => -0.05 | 19.1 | 18.2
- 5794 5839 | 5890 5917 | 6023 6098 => 0.20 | 20.1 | 20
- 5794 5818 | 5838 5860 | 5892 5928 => -0.03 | 20.4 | 17.6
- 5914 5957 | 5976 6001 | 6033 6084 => 0.02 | 19.3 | 20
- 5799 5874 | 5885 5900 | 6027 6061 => 0.25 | 19.9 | 19.7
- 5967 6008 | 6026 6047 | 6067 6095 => 0.03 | 19.3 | 20.7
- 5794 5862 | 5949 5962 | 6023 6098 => 0.04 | 20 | 20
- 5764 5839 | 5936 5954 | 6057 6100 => 0.06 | 19.8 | 20.3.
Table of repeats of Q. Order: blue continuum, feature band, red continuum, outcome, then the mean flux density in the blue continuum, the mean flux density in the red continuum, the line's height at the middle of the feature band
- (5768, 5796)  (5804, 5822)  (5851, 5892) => -0.06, 19.3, 18.7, 19.1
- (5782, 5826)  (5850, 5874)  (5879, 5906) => -0.06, 19.9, 17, 18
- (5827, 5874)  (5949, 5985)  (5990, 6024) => -0.04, 19.6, 18.5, 18.8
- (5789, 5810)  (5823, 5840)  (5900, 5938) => 0.00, 20.3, 18.7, 19.9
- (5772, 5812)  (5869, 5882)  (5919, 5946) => -0.04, 20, 19.7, 19.8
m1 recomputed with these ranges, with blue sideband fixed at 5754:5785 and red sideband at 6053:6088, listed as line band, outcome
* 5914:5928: 0.5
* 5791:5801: -0.3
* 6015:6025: 1.1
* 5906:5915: 1.1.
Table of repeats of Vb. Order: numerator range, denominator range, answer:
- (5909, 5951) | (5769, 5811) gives 1.01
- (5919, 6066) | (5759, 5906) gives 1.06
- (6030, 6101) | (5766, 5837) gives 1.11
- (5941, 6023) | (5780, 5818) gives 1.01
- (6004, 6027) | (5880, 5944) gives 1.03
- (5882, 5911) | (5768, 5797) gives 0.89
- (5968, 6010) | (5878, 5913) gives 1.16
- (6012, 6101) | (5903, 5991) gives 1.07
